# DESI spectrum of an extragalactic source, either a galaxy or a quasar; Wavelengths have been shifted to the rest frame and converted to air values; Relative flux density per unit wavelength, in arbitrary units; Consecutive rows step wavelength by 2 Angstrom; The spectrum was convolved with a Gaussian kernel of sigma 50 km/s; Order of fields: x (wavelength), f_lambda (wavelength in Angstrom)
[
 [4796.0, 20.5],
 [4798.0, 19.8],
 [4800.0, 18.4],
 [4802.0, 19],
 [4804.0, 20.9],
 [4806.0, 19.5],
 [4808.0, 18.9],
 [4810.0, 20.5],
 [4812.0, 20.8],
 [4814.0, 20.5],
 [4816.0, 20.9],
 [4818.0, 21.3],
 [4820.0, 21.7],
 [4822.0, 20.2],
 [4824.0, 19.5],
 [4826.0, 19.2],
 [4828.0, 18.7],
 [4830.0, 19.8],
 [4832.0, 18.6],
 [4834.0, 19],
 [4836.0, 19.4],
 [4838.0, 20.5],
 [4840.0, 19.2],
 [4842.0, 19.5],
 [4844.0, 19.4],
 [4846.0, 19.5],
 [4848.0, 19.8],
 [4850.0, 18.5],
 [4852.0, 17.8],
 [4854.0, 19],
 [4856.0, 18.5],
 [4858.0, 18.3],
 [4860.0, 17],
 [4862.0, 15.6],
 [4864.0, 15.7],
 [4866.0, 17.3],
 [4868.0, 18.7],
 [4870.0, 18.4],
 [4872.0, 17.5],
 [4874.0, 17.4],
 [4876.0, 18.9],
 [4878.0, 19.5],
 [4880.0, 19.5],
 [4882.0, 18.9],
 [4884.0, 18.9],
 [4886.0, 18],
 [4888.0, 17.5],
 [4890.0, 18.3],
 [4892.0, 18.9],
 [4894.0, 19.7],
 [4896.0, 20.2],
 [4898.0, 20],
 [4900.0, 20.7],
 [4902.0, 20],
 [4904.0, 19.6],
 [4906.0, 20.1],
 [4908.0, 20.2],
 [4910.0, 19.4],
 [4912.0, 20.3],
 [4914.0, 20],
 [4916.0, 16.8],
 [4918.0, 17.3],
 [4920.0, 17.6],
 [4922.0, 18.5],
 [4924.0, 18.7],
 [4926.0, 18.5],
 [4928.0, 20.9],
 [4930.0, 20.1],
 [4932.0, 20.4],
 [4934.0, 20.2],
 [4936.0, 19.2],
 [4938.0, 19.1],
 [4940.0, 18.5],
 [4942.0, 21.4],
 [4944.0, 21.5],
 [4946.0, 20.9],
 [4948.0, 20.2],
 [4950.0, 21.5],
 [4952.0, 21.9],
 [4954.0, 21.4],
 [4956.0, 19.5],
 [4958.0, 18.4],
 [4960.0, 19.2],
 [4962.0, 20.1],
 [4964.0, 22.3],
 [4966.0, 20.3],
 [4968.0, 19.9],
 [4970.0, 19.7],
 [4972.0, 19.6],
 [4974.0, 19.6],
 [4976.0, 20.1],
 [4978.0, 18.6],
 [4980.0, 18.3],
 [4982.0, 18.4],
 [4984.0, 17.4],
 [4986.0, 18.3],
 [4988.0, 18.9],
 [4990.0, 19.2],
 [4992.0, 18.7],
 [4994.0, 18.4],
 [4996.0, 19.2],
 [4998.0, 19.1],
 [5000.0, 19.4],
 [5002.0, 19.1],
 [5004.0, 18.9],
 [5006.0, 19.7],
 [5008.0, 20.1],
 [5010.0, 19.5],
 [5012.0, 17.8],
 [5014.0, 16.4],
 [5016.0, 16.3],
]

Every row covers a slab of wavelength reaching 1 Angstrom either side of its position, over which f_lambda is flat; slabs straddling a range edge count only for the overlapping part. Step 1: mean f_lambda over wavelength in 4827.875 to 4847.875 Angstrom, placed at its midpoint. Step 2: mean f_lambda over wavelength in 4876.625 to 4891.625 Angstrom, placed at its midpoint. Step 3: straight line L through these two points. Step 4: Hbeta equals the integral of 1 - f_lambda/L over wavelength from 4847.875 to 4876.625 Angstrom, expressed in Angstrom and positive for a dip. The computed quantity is 1.8 Angstrom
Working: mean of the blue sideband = 19.4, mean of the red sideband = 18.7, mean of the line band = 17.8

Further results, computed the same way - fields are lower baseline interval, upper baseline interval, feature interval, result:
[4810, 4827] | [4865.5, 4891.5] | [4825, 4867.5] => 2.1 Angstrom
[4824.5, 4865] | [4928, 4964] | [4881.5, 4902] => 0.3 Angstrom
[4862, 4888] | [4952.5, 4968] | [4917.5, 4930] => 0.4 Angstrom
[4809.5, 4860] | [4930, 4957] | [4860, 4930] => 4.5 Angstrom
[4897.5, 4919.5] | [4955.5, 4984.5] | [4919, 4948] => -0.4 Angstrom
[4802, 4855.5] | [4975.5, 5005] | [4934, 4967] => -2.3 Angstrom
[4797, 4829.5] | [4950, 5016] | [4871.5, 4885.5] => 0.7 Angstrom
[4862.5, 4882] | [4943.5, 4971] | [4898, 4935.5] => -0.2 Angstrom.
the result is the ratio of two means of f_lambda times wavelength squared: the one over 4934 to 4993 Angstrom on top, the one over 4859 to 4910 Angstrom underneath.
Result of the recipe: 1.1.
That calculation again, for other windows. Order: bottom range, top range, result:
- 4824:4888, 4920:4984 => 1.11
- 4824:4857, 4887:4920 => 1.03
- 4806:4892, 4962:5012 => 1.08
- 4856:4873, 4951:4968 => 1.22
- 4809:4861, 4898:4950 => 1.05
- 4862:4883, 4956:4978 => 1.14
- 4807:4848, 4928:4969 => 1.08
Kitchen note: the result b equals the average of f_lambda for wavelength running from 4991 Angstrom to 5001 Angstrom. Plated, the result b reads 19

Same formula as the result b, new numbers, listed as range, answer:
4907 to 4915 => 20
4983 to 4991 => 18.4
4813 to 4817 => 20.7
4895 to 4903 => 20.2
